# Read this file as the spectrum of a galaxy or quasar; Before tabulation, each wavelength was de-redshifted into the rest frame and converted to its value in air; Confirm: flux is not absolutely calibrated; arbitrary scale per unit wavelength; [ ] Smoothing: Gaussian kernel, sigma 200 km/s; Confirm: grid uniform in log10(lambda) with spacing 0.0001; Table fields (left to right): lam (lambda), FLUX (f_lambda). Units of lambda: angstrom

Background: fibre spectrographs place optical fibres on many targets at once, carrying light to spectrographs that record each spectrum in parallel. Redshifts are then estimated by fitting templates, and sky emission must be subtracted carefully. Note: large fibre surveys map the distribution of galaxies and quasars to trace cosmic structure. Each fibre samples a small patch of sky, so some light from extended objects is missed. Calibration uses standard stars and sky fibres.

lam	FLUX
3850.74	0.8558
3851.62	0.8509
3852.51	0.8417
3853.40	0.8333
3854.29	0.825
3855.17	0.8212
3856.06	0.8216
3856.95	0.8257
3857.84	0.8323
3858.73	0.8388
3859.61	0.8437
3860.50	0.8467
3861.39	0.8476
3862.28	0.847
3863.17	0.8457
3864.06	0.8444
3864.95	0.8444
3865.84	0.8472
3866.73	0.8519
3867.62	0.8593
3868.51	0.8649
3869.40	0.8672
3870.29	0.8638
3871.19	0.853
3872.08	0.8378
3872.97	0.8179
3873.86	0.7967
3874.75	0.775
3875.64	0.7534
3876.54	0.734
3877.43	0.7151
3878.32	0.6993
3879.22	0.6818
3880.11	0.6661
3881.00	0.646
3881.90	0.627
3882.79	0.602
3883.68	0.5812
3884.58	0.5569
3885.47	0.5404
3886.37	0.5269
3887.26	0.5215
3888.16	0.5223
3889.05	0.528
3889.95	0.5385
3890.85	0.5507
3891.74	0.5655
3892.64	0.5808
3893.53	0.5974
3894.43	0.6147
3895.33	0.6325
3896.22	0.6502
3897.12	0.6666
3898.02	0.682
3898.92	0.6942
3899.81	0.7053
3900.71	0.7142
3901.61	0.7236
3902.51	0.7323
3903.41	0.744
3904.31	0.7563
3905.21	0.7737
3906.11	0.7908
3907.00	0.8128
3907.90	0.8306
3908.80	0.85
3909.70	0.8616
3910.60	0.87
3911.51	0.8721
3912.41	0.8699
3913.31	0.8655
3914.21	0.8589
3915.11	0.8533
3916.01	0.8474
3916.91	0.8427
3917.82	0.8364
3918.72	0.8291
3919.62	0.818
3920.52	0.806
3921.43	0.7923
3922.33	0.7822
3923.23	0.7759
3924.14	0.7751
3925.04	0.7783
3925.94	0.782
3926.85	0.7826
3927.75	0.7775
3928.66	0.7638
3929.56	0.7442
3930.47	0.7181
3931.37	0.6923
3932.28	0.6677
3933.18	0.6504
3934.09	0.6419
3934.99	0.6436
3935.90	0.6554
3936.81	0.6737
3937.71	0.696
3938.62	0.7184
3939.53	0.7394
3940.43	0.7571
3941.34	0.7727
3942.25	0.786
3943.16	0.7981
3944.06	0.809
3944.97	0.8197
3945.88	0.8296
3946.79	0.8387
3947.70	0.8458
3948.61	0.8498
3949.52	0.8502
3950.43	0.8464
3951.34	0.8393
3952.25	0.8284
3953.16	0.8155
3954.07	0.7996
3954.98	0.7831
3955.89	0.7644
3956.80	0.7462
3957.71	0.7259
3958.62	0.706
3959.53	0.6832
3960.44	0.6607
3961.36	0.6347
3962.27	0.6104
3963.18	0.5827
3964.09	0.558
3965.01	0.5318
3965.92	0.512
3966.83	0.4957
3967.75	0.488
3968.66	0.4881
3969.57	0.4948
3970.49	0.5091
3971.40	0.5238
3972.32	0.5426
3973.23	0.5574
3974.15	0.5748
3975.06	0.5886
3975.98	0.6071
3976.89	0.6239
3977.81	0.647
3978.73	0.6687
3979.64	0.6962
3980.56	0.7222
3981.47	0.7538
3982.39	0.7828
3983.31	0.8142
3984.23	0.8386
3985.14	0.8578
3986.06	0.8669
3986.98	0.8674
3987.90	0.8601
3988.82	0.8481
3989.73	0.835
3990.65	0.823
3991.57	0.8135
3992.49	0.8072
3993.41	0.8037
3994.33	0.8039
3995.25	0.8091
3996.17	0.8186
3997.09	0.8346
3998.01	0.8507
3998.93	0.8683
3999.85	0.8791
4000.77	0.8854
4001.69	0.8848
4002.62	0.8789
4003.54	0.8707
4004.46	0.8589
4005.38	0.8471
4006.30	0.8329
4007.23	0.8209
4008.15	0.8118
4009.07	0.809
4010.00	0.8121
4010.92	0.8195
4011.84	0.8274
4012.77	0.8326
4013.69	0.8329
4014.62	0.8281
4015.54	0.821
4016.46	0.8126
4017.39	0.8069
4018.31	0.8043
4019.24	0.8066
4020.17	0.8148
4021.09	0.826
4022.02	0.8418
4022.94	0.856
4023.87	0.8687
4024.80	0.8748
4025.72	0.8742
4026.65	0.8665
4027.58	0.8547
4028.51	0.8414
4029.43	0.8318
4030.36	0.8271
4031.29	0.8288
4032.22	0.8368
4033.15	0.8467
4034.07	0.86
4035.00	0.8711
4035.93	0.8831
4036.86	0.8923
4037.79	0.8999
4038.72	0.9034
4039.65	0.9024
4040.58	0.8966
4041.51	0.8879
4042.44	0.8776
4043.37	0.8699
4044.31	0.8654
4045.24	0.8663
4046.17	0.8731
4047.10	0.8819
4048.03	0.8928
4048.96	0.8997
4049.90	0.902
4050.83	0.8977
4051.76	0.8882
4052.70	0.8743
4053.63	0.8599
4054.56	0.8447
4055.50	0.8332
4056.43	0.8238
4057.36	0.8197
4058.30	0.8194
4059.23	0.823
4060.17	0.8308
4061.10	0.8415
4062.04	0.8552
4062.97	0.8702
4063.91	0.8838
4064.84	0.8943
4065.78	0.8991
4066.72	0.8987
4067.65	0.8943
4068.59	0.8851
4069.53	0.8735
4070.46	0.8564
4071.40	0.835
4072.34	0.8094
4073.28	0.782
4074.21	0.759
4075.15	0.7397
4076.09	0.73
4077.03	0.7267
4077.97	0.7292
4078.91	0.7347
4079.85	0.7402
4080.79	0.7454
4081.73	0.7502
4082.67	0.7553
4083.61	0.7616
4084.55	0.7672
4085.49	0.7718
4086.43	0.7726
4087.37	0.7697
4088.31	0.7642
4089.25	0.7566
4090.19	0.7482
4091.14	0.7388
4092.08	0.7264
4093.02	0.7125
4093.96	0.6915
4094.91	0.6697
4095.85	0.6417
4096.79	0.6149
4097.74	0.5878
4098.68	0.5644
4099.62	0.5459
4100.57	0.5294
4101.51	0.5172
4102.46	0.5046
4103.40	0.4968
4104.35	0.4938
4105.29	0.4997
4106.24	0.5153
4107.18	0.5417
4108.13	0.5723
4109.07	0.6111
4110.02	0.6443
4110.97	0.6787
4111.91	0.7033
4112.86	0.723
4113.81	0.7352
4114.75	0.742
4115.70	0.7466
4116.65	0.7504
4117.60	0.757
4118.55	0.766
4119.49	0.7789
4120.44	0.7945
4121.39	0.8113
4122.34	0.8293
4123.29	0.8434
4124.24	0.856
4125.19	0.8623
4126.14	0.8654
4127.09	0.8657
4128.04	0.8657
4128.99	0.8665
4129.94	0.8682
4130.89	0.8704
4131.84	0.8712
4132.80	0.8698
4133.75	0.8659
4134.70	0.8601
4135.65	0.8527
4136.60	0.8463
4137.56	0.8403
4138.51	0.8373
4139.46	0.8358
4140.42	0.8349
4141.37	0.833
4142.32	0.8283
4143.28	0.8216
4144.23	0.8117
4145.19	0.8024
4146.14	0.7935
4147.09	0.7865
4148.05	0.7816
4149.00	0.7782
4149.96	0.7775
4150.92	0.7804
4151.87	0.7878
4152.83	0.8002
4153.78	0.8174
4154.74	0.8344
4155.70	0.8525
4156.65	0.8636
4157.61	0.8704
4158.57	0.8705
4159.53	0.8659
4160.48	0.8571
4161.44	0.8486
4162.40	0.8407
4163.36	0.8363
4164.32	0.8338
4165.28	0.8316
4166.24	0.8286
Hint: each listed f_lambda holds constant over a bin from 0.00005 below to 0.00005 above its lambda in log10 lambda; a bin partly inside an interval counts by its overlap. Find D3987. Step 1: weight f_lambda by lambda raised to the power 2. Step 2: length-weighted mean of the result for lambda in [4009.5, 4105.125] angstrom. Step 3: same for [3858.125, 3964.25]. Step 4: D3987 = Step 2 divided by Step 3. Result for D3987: 1.15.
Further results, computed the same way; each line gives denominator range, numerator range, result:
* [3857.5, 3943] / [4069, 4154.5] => 1.12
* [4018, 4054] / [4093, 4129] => 0.82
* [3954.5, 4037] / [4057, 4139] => 1.04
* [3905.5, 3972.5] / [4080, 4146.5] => 1.09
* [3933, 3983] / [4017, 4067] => 1.31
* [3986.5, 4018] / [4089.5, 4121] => 0.82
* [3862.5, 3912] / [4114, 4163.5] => 1.30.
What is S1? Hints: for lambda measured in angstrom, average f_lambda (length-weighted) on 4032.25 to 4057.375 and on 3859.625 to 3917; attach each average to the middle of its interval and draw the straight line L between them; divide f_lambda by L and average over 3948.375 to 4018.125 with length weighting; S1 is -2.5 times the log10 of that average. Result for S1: 0.10 mag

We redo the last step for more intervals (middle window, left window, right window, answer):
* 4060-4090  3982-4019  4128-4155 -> 0.04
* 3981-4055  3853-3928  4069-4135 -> -0.15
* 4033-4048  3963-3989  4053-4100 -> -0.20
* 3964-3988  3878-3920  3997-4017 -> 0.24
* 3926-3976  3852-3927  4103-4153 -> 0.10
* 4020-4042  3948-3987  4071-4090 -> -0.19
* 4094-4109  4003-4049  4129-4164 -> 0.44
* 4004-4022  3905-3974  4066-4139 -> -0.12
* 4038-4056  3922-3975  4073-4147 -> -0.21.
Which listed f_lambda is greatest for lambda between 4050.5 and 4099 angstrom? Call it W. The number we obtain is 0.8991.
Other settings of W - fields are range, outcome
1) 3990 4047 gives 0.9034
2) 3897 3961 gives 0.8721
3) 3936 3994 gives 0.8674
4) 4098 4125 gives 0.856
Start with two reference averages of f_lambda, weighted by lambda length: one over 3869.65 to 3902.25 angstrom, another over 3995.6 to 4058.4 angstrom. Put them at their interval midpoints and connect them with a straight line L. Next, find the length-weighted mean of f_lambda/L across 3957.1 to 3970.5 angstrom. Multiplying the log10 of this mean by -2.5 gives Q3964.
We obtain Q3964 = 0.30 mag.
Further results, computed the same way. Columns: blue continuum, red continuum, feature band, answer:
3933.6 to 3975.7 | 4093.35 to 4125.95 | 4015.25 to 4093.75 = -0.225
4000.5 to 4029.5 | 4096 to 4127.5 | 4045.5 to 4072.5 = -0.133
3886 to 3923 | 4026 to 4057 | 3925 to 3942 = 0.061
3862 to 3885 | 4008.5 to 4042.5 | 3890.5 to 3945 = 0.056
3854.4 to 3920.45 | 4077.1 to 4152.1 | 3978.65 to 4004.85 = -0.111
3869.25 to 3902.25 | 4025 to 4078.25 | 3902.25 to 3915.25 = -0.191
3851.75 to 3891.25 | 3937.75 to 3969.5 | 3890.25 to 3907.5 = 0.081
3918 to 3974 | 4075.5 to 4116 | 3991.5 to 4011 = -0.203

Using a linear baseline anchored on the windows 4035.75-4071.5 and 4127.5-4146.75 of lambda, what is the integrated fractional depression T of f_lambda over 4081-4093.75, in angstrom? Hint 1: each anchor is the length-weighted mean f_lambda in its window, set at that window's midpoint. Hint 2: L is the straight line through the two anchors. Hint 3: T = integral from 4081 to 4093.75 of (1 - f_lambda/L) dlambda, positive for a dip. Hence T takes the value 1.6 angstrom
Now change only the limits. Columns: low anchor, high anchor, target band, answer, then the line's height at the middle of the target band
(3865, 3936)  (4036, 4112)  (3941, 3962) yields -1.1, 0.743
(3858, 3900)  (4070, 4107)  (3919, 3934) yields -1.0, 0.705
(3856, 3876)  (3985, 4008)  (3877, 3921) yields 6.9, 0.839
